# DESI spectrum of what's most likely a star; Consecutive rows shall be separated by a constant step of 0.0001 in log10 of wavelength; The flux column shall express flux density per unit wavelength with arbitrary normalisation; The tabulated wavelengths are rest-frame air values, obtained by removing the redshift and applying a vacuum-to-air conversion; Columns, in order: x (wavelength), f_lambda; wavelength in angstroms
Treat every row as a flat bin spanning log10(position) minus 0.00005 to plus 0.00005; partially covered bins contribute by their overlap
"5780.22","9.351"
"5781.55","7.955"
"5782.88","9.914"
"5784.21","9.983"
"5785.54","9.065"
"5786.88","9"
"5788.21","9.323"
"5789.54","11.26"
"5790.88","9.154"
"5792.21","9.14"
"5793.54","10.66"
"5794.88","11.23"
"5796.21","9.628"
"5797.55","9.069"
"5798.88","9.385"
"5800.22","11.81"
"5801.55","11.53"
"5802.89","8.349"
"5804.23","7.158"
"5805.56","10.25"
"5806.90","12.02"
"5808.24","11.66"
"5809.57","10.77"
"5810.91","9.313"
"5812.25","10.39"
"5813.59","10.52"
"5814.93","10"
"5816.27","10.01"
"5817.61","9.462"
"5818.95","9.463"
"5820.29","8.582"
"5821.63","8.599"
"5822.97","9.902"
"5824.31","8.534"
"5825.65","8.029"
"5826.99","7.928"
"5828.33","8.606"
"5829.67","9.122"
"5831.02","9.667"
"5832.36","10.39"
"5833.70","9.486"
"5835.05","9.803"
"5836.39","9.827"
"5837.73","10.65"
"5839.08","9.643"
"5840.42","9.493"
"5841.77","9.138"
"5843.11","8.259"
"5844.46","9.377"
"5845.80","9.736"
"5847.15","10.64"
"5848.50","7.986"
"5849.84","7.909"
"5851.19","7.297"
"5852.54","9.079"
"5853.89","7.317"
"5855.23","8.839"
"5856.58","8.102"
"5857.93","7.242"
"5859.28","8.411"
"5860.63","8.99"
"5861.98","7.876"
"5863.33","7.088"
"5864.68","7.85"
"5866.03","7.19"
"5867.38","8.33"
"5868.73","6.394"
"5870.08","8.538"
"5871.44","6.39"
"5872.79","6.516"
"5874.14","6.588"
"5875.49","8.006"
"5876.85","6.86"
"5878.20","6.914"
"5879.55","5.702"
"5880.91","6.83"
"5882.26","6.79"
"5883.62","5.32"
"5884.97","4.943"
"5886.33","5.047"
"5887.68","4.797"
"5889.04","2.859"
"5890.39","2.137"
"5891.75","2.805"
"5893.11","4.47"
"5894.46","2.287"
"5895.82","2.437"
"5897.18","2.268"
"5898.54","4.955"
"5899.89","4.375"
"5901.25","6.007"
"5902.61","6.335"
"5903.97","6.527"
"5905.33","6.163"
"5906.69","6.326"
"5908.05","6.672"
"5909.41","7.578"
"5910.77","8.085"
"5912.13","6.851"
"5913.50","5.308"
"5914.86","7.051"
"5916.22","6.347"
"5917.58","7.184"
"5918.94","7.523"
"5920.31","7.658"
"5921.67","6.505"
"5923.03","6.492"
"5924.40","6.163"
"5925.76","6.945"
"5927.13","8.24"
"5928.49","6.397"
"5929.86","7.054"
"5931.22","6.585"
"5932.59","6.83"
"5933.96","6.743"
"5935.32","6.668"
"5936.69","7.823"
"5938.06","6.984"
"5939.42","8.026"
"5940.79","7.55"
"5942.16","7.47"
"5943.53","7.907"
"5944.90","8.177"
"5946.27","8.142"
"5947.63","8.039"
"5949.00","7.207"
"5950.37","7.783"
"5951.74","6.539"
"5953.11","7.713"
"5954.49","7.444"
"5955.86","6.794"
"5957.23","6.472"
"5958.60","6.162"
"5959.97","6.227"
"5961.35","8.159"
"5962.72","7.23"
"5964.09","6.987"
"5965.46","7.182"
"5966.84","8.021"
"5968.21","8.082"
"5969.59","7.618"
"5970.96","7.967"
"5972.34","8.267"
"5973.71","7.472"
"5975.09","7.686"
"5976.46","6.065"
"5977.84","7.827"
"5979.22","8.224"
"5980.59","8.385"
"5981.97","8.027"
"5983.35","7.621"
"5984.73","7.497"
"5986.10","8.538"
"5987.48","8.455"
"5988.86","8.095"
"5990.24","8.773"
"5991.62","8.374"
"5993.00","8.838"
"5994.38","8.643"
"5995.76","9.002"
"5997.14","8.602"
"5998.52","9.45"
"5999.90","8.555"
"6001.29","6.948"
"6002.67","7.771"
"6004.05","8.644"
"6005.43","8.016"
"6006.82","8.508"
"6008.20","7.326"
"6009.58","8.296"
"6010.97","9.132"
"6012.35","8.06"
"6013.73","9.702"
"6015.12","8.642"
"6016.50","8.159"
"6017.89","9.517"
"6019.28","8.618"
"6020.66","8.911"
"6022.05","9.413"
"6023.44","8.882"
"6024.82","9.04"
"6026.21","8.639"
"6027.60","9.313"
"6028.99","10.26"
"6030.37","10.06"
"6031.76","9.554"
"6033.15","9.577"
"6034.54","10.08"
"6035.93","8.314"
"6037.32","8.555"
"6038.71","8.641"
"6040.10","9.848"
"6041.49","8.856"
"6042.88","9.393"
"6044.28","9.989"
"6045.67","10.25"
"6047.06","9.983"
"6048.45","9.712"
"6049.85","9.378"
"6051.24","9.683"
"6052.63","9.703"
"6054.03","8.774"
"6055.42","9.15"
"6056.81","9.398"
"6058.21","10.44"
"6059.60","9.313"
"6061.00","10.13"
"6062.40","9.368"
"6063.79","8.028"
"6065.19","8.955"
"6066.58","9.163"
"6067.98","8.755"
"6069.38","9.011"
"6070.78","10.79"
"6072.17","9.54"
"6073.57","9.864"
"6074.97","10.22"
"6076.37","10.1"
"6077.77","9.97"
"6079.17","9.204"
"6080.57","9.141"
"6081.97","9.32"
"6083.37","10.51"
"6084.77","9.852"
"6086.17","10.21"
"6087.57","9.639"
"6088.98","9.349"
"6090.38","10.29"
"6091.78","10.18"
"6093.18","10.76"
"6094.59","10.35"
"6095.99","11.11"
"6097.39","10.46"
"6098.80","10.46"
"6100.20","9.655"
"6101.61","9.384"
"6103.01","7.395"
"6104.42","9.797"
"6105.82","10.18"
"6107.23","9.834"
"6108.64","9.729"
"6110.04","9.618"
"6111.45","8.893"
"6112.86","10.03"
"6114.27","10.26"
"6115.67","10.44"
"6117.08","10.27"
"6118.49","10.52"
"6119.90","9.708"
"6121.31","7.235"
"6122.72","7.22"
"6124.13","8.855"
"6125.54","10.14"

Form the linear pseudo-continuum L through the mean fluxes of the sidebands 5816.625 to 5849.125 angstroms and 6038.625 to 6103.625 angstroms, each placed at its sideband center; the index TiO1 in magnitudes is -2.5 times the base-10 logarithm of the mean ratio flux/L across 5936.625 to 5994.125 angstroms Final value 0.23 mag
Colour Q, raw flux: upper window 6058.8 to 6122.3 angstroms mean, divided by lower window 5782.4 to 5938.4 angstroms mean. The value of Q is 1.2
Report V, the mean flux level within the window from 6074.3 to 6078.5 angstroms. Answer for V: 10.1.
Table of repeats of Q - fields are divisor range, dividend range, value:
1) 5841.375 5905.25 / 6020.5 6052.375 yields 1.43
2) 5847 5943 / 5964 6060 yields 1.32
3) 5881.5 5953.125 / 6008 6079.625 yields 1.49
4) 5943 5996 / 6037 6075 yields 1.22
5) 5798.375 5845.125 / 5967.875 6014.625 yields 0.85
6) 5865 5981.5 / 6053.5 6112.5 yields 1.46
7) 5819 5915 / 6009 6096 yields 1.31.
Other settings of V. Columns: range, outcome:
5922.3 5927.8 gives 6.95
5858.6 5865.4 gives 8.04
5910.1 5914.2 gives 6.74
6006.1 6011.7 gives 8.31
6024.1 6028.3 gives 9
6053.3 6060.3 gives 9.42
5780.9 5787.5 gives 9.18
